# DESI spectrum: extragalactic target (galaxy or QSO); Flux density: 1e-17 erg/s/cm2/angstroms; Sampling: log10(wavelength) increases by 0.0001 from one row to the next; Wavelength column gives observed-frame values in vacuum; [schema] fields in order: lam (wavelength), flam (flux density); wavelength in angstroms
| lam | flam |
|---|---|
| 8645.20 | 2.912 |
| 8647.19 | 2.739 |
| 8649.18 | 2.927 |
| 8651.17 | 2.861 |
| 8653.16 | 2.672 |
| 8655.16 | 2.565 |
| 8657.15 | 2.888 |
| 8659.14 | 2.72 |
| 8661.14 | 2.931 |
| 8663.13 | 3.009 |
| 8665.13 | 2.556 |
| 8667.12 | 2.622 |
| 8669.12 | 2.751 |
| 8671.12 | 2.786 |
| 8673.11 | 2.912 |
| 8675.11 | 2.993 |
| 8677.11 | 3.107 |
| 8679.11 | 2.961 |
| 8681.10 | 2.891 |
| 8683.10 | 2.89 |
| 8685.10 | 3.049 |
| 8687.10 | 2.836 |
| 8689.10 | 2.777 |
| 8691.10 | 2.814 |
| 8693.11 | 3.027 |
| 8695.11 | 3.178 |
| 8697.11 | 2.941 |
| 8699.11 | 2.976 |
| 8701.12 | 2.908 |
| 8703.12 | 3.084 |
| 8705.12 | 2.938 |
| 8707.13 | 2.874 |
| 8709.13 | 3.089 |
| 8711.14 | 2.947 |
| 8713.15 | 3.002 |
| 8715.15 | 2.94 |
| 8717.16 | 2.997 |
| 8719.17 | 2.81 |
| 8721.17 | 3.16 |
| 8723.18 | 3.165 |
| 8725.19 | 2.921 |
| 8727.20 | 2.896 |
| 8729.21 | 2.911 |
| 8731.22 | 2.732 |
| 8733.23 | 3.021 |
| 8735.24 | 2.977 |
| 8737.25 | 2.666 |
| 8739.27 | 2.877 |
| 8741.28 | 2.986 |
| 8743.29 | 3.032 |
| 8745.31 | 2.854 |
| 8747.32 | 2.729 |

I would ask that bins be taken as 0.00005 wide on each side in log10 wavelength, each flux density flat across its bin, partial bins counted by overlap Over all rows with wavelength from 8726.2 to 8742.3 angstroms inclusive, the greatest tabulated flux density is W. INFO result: 3.021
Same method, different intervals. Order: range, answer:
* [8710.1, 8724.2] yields 3.165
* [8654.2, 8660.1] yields 2.888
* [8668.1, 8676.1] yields 2.993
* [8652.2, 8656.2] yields 2.672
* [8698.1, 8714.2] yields 3.089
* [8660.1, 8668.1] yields 3.009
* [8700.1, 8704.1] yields 3.084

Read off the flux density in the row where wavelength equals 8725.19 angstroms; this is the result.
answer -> 2.921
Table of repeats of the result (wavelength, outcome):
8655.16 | 2.565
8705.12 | 2.938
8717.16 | 2.997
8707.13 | 2.874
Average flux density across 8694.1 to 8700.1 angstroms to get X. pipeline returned 3.04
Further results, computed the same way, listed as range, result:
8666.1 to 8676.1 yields 2.81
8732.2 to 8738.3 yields 2.89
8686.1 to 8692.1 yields 2.81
